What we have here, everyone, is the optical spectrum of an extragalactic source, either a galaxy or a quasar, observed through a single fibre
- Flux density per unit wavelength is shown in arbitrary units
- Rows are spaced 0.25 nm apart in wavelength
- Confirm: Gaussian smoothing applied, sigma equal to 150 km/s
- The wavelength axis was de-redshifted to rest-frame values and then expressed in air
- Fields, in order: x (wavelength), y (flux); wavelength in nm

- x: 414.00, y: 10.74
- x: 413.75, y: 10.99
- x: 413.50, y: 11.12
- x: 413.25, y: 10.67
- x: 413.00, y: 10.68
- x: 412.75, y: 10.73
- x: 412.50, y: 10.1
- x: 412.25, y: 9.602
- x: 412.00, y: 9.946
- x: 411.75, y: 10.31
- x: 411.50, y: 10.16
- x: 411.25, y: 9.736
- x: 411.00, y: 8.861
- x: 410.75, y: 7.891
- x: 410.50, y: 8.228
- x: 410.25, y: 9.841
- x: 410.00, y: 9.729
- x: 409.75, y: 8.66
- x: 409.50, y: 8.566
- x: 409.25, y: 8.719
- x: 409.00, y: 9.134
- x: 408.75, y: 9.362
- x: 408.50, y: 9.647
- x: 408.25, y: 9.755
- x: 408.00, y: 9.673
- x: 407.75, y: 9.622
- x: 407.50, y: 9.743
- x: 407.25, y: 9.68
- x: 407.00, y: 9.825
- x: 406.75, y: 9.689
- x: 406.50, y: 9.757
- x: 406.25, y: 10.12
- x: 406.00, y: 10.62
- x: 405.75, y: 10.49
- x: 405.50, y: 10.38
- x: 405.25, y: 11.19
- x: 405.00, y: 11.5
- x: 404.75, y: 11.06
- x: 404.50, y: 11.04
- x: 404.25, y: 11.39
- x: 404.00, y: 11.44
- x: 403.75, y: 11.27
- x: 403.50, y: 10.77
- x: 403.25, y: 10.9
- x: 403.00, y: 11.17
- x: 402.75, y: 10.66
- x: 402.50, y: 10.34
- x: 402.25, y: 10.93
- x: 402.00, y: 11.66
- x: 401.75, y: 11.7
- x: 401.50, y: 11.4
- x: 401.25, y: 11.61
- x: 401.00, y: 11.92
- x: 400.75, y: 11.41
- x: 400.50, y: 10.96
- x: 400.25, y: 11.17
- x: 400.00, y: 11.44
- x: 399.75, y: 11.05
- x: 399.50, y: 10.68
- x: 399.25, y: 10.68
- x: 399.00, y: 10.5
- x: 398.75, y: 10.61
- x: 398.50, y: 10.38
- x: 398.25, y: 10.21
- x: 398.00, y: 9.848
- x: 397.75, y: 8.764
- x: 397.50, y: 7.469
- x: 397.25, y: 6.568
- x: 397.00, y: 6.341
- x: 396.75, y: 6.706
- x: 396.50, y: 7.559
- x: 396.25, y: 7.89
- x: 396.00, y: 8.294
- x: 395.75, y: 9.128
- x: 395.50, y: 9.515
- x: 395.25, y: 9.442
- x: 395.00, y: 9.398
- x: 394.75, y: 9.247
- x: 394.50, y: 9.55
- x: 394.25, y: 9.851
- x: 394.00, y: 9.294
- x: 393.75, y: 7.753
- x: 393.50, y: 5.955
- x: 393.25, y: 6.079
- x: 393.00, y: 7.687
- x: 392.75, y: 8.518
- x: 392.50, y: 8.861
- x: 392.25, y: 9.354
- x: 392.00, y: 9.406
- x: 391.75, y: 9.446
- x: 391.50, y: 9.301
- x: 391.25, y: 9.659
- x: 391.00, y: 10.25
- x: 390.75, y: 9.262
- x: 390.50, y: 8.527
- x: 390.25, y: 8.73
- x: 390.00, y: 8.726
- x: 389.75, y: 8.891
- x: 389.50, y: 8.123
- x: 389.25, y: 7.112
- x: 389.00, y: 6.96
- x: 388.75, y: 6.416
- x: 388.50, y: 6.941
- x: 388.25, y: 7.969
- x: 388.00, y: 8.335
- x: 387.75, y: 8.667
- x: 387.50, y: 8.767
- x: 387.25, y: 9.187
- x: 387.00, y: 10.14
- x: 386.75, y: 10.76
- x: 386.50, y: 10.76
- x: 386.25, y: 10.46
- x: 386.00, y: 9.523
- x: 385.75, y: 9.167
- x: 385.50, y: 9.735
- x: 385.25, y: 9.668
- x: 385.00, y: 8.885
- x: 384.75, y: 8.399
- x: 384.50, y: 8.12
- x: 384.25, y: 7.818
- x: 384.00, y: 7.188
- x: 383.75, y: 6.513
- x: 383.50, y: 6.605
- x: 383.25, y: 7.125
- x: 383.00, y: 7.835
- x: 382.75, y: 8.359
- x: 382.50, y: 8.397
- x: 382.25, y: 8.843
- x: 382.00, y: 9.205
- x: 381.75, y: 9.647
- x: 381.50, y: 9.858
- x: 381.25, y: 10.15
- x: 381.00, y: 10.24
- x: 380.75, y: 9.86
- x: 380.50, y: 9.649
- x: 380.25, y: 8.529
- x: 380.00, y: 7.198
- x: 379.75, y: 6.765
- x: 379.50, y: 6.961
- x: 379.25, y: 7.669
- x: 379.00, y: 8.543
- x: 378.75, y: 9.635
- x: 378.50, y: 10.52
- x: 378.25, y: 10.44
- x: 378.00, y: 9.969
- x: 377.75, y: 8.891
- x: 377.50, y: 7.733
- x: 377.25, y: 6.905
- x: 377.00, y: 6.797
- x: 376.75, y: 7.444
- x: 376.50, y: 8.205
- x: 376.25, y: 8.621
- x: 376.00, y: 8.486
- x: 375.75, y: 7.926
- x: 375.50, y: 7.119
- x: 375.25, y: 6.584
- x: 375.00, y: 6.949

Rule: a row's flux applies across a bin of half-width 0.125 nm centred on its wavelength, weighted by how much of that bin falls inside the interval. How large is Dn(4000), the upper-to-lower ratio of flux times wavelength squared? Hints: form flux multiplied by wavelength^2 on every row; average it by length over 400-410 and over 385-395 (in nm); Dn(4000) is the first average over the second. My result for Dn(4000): 1.28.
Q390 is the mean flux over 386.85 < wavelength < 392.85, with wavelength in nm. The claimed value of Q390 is 8.66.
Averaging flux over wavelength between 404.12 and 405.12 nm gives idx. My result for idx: 11.2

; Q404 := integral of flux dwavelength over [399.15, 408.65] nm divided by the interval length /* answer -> 10.7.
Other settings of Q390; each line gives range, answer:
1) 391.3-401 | 9.15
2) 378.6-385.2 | 8.41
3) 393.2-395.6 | 8.68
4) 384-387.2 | 9.36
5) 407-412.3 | 9.38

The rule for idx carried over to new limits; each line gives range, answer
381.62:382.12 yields 9.43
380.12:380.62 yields 9.06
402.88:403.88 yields 11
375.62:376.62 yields 8.3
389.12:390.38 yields 8.31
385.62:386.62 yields 9.97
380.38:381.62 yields 9.95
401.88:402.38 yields 11.3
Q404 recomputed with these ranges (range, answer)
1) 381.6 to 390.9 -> 8.54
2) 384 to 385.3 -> 8.38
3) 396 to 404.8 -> 10.2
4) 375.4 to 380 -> 8.23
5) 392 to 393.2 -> 8.53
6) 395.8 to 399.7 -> 8.88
